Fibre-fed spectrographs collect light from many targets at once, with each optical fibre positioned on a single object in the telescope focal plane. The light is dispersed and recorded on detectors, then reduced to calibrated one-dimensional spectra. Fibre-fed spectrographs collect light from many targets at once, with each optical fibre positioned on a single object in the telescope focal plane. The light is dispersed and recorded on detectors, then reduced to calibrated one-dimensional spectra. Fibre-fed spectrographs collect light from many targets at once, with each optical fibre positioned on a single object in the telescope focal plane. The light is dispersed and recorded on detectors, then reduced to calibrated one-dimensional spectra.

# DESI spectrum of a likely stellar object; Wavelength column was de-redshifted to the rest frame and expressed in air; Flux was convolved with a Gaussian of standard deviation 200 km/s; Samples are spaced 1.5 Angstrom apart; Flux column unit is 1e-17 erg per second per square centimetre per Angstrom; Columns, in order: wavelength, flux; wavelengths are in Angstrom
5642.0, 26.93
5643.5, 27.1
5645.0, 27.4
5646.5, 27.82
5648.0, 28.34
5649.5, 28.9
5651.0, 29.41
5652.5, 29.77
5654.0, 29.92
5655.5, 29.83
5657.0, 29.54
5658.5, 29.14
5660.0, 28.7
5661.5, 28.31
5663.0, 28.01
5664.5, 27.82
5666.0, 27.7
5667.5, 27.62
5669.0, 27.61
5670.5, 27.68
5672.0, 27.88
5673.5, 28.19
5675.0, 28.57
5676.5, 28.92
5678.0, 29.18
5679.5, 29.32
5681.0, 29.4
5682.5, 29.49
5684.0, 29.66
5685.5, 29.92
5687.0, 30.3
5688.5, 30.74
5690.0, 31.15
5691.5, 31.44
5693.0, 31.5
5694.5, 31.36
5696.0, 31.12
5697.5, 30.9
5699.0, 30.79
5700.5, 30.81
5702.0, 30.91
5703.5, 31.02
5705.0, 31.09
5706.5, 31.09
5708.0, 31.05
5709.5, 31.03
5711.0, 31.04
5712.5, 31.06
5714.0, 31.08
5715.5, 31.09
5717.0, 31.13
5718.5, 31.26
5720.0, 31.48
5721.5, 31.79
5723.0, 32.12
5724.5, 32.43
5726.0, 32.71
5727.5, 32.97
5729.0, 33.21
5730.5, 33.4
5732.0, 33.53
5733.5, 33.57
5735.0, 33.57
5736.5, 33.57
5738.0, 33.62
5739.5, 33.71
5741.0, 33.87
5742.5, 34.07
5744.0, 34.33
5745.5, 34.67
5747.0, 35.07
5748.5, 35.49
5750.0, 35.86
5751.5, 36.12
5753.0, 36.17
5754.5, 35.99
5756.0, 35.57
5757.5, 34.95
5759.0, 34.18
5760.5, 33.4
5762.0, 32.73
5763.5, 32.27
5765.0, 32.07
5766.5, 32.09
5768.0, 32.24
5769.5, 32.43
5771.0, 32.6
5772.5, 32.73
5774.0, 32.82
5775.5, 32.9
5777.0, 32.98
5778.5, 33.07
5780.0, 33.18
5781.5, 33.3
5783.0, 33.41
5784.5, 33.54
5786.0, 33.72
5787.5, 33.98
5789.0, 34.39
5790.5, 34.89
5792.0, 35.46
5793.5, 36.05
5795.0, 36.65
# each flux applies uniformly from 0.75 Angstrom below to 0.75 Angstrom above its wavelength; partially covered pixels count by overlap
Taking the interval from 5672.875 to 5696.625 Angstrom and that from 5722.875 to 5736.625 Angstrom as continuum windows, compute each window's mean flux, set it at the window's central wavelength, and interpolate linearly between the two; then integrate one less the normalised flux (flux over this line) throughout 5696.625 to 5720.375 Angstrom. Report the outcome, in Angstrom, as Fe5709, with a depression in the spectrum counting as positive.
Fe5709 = 0.5 Angstrom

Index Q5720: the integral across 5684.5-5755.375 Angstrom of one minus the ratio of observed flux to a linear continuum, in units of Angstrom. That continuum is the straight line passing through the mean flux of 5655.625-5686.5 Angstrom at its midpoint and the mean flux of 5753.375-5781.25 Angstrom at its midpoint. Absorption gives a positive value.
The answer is -3.3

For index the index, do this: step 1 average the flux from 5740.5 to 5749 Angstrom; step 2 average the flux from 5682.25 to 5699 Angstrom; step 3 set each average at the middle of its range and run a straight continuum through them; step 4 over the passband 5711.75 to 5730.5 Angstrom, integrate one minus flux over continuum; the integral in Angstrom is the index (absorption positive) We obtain 0.6 Angstrom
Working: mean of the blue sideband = 30.7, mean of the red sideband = 34.6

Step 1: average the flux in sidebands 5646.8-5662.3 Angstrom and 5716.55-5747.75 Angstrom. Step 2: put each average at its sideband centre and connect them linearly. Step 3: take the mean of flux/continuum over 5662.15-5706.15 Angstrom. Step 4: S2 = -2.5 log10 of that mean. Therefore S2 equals 0.04 mag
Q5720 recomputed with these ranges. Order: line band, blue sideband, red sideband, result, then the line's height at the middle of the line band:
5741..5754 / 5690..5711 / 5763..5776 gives -1.3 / 32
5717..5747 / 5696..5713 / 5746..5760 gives 0.3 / 33.5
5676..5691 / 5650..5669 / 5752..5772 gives 0.0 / 29.9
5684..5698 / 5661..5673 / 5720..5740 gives -0.5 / 29.8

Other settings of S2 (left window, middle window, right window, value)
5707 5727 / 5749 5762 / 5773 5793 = -0.08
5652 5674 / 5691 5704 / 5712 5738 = -0.01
